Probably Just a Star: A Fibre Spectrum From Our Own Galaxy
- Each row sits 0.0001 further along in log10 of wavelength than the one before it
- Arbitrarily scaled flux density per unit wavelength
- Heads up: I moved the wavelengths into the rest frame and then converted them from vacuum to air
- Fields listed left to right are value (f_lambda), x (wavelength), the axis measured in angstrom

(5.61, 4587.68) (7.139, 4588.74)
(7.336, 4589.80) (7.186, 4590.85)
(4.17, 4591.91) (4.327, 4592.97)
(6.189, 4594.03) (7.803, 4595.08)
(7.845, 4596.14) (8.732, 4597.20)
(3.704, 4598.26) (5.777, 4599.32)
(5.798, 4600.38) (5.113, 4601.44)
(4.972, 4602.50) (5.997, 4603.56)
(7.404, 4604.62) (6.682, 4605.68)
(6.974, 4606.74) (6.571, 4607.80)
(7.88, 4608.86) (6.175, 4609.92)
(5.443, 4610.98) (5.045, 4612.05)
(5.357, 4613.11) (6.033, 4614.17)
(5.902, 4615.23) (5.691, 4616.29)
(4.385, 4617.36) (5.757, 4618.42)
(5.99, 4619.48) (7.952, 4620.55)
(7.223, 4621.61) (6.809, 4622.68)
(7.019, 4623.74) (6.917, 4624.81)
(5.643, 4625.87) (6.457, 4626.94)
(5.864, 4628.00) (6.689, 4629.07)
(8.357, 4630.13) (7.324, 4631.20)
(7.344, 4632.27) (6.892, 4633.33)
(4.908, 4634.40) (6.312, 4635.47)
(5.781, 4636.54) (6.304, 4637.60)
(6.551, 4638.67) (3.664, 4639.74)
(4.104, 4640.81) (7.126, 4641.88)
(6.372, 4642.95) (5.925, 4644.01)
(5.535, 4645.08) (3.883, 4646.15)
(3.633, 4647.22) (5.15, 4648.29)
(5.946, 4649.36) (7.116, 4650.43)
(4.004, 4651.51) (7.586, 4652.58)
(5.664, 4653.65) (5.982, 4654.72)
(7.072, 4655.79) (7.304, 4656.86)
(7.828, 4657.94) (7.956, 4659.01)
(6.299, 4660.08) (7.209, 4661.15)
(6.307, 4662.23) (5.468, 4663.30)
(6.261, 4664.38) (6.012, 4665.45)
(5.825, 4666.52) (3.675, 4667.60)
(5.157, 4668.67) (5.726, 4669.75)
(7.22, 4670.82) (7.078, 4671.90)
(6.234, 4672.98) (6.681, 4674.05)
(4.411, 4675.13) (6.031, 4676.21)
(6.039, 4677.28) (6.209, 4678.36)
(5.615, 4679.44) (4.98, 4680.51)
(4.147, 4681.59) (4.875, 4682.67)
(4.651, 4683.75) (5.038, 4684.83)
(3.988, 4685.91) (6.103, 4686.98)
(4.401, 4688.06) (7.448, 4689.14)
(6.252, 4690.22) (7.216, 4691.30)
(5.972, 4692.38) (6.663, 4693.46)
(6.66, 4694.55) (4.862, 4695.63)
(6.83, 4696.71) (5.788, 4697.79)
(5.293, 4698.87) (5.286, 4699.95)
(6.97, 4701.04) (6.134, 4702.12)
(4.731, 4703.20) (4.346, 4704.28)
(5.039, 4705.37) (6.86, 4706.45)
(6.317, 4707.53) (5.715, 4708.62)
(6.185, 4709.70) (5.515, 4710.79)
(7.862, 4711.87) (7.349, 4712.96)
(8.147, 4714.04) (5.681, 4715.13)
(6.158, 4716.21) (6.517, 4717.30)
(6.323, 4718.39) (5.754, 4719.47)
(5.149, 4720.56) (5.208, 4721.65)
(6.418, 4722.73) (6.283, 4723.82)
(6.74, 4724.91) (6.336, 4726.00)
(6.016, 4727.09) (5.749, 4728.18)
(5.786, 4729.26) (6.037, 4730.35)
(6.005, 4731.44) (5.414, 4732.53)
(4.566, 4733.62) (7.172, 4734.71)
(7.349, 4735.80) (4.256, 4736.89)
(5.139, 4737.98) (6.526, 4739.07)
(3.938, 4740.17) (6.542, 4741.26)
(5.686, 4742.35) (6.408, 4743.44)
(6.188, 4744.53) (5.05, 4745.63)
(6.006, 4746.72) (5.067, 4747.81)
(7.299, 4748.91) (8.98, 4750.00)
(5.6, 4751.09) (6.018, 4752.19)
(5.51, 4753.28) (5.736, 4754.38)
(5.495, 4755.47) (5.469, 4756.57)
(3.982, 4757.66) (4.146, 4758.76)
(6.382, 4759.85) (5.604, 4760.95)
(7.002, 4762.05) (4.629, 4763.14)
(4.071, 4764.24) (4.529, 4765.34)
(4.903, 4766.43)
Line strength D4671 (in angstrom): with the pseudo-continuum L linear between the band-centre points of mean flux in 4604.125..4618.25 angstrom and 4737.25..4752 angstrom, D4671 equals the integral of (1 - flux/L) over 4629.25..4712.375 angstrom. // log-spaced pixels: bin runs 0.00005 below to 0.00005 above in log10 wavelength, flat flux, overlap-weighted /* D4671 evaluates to 1.7 angstrom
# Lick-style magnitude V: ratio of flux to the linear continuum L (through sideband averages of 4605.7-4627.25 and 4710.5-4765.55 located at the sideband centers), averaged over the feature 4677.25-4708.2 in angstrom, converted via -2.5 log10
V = 0.07 mag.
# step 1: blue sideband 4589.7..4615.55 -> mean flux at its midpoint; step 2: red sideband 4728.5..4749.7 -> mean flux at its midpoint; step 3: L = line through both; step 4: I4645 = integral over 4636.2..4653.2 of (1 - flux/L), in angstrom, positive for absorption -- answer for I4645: 1.47 angstrom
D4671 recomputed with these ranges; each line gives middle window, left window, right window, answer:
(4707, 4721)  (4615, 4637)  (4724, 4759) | -0.90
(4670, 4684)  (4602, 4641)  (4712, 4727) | 1.27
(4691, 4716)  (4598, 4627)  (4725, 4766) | -1.23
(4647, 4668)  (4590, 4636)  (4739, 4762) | -0.10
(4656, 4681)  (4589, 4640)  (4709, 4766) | -0.23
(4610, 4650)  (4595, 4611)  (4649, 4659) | 3.20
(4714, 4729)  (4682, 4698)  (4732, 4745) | -0.88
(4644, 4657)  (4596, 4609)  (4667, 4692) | 0.40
